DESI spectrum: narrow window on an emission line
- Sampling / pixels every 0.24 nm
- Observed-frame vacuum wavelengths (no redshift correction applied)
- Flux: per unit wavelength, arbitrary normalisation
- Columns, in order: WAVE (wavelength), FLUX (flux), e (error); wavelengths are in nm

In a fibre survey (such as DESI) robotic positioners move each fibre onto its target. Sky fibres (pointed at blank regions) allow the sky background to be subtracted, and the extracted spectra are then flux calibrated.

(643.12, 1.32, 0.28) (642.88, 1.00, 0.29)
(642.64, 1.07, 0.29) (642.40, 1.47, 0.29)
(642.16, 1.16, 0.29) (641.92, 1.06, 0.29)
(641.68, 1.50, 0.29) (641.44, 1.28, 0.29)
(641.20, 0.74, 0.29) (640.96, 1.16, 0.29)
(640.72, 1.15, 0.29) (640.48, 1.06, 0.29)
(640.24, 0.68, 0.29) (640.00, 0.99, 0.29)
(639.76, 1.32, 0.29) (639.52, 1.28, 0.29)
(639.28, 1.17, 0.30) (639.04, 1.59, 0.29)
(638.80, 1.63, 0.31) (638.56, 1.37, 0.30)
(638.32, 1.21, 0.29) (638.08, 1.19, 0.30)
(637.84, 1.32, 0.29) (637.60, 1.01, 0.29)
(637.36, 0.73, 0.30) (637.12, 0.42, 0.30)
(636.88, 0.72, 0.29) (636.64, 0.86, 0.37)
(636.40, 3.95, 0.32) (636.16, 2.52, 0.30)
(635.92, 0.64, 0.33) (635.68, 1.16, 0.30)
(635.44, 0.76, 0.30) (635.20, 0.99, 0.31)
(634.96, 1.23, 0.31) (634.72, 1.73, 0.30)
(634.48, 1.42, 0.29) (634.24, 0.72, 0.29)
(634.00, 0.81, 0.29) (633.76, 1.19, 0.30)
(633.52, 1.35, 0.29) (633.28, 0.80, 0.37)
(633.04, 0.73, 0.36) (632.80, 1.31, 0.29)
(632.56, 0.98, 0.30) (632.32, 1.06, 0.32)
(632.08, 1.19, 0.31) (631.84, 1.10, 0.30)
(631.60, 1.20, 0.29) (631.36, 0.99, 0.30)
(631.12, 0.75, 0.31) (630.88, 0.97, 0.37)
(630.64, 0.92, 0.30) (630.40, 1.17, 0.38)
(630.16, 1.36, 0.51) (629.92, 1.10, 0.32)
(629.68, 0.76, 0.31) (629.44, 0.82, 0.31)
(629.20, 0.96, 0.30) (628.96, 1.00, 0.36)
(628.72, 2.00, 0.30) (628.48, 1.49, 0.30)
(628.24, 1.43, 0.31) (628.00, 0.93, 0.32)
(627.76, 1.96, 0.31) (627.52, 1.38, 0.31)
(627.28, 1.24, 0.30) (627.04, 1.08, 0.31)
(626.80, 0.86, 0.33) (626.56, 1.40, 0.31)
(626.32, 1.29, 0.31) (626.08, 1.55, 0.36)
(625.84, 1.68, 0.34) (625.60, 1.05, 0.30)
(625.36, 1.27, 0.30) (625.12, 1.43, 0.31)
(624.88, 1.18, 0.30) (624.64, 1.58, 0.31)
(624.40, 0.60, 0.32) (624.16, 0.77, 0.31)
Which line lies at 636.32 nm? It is H-beta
